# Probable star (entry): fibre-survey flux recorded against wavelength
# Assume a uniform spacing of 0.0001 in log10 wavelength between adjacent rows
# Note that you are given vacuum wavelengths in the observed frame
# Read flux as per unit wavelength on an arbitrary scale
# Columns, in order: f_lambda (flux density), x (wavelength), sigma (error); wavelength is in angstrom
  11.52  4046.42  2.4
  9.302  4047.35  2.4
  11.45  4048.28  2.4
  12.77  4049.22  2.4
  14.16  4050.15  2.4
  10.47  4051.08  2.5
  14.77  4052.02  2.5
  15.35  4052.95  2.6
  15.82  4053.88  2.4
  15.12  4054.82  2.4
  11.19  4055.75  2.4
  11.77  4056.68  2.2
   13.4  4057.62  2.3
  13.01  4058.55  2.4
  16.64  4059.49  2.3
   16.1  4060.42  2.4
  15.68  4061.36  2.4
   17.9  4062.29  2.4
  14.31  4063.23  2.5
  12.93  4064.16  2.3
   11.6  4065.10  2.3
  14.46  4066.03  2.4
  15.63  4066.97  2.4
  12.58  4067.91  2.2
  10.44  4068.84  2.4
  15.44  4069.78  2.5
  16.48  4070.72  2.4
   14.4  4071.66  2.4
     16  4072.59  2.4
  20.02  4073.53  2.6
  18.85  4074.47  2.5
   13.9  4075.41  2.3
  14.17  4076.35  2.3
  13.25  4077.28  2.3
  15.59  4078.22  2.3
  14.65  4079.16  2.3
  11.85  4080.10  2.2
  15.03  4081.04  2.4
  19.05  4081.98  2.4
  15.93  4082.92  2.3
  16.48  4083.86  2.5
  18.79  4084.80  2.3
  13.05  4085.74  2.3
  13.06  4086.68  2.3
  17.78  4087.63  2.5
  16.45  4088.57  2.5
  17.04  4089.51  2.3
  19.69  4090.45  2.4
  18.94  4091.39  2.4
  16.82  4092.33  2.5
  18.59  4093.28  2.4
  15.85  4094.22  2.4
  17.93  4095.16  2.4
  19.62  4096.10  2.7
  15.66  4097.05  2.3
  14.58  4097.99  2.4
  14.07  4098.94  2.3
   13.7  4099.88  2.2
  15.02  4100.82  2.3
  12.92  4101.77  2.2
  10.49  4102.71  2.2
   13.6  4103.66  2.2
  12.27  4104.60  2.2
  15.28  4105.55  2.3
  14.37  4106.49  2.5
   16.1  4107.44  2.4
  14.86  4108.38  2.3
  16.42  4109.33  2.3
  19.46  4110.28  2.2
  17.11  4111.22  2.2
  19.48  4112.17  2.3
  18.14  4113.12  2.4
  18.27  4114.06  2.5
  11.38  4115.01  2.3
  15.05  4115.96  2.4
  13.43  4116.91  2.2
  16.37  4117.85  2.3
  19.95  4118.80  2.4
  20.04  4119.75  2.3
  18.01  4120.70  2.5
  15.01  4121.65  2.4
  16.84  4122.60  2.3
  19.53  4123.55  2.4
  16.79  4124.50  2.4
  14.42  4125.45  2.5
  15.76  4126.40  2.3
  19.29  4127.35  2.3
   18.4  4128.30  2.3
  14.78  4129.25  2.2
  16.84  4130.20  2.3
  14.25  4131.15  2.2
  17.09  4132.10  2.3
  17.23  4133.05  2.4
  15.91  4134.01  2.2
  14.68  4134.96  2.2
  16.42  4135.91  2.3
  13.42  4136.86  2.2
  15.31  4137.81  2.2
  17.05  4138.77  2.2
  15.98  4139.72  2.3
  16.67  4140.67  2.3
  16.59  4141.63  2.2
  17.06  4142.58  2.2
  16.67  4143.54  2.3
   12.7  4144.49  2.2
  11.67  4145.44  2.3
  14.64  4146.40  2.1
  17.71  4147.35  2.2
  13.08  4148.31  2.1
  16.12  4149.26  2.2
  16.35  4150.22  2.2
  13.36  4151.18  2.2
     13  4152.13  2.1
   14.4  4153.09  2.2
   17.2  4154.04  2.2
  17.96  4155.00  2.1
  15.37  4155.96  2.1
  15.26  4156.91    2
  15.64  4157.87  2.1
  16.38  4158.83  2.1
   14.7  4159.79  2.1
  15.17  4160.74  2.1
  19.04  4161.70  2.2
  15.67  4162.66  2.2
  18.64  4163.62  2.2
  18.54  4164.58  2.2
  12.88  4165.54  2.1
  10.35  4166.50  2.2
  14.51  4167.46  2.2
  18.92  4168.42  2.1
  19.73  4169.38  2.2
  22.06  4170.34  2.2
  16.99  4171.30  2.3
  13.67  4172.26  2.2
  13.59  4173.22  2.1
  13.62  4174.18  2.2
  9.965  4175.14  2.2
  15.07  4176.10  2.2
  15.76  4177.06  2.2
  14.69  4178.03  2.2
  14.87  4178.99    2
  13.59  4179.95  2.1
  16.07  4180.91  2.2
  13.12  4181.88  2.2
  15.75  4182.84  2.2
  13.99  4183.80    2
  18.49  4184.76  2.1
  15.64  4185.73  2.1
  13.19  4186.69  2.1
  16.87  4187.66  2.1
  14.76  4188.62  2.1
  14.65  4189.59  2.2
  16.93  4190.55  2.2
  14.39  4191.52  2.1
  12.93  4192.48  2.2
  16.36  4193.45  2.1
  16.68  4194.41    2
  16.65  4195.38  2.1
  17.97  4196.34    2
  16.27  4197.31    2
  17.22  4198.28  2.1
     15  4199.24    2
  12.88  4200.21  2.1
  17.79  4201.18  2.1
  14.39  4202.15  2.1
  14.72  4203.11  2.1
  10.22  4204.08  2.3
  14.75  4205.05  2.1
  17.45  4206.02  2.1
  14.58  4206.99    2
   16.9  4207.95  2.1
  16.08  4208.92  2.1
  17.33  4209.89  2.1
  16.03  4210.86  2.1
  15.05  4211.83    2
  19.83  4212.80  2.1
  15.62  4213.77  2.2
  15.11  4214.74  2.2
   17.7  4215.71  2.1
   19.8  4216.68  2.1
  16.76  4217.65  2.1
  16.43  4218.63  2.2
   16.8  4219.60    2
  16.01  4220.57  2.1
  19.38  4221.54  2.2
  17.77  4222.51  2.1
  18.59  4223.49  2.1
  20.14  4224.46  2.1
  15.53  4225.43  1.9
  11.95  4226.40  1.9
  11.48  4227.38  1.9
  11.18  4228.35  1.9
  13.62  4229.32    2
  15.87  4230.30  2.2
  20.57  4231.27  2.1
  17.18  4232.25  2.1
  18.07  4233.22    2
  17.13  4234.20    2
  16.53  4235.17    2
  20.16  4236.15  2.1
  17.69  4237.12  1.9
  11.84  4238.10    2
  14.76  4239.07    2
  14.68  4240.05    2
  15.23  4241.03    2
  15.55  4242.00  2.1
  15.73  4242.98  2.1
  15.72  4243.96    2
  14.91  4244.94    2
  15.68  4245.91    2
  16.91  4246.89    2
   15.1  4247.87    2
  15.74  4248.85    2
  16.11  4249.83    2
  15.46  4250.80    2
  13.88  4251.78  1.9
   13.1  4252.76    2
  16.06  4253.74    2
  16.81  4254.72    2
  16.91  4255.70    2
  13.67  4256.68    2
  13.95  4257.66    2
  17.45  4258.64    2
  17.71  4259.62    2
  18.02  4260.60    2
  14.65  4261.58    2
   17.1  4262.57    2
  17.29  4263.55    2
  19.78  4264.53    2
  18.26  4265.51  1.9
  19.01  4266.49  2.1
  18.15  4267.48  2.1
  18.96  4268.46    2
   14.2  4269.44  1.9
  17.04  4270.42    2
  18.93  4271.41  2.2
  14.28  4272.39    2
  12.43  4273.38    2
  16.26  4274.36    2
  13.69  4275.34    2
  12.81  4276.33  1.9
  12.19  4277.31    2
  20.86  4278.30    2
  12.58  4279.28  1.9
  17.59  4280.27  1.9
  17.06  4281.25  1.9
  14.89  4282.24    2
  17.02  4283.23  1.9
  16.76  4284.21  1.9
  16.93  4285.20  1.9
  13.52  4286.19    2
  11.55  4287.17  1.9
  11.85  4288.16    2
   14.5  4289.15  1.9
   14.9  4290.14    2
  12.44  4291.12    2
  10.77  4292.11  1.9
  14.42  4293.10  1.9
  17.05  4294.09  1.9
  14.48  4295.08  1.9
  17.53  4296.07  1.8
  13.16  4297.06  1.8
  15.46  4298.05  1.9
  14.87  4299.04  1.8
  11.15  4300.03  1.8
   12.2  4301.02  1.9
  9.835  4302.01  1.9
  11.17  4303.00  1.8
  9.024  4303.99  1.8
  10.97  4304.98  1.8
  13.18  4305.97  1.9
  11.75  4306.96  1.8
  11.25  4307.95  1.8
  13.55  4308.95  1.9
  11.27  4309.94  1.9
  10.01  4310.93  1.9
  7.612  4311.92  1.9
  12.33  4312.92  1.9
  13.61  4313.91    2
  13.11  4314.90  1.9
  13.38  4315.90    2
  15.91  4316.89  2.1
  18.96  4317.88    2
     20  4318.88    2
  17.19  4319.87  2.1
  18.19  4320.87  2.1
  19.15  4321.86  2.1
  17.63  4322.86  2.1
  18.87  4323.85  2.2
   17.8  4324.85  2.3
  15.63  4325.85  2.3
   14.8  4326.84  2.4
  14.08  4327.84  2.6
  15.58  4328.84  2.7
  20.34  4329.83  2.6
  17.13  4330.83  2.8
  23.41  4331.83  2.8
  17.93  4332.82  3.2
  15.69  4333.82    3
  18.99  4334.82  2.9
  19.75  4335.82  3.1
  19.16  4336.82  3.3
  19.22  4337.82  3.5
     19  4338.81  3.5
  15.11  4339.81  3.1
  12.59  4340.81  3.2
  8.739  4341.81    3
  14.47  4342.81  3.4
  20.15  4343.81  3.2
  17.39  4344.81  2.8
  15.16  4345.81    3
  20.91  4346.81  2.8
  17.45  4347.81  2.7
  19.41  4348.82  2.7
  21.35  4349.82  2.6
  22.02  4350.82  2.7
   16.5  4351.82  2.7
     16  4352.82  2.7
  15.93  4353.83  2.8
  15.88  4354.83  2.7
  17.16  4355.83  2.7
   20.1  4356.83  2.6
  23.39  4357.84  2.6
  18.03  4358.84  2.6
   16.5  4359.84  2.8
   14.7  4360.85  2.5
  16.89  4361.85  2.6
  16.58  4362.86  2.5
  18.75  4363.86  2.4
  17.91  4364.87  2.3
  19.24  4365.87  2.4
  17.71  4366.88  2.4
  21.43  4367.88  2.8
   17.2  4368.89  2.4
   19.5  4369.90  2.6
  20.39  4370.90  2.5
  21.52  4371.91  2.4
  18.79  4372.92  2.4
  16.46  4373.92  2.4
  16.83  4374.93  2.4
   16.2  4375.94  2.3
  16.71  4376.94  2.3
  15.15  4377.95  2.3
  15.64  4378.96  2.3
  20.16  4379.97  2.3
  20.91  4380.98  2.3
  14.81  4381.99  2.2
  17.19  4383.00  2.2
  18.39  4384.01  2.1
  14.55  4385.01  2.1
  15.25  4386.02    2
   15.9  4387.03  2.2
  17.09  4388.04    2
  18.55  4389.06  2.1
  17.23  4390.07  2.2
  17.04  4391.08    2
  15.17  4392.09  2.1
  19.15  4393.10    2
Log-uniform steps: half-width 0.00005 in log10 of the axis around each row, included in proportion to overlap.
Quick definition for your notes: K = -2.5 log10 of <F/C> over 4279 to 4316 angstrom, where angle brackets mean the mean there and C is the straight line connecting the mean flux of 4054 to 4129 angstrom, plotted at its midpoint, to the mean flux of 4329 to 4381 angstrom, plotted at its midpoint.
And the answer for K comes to 0.29 mag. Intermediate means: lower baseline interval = 15.7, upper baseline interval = 17.9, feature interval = 13.3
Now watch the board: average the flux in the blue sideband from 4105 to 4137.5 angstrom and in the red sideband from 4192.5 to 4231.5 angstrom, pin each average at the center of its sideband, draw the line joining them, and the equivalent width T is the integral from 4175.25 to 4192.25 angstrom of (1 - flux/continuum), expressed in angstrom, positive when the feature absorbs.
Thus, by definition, 1.2 angstrom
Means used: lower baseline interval 16.5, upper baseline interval 16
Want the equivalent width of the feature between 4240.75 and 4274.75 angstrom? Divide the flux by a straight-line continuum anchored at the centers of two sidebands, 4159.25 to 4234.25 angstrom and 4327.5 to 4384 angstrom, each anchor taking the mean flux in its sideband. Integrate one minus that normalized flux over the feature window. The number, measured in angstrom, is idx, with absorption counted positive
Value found 0.8 angstrom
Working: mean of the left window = 15.8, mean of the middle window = 16.2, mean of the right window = 17.8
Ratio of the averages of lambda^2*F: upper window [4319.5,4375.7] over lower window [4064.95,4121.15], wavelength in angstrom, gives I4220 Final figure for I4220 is 1.27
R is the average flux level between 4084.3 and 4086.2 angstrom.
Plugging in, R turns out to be 16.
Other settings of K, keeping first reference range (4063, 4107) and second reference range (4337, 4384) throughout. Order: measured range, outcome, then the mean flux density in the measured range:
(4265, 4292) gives 0.103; 15.4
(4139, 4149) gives 0.032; 15.3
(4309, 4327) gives 0.137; 15.3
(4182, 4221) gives 0.029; 15.9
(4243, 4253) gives 0.093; 15.3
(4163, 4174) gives -0.016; 16.3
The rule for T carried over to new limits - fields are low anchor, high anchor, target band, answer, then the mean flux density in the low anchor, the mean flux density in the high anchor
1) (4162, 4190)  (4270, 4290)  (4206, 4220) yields -1.3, 15.4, 15.1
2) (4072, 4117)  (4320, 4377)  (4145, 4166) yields 0.9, 15.9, 17.8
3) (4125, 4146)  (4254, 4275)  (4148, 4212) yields 2.5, 15.8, 16.7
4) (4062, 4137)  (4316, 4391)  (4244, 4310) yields 8.3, 15.8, 17.6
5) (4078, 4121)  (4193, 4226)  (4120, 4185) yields 2.0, 16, 16.5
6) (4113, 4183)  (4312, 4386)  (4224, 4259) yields 2.0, 15.8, 17.4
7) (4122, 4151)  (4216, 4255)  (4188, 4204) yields 0.5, 15.9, 16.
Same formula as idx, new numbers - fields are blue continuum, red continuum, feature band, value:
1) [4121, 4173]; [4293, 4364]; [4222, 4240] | -0.1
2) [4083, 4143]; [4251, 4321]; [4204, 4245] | -2.5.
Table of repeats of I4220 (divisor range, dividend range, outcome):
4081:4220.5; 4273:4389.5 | 1.10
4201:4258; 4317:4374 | 1.19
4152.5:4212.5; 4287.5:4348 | 1.04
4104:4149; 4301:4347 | 1.05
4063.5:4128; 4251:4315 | 1.00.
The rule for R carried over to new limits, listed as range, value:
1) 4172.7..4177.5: 13.6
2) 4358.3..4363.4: 16.6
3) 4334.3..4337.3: 19.2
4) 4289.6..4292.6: 12.7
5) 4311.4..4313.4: 9.93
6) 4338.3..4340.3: 17.2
